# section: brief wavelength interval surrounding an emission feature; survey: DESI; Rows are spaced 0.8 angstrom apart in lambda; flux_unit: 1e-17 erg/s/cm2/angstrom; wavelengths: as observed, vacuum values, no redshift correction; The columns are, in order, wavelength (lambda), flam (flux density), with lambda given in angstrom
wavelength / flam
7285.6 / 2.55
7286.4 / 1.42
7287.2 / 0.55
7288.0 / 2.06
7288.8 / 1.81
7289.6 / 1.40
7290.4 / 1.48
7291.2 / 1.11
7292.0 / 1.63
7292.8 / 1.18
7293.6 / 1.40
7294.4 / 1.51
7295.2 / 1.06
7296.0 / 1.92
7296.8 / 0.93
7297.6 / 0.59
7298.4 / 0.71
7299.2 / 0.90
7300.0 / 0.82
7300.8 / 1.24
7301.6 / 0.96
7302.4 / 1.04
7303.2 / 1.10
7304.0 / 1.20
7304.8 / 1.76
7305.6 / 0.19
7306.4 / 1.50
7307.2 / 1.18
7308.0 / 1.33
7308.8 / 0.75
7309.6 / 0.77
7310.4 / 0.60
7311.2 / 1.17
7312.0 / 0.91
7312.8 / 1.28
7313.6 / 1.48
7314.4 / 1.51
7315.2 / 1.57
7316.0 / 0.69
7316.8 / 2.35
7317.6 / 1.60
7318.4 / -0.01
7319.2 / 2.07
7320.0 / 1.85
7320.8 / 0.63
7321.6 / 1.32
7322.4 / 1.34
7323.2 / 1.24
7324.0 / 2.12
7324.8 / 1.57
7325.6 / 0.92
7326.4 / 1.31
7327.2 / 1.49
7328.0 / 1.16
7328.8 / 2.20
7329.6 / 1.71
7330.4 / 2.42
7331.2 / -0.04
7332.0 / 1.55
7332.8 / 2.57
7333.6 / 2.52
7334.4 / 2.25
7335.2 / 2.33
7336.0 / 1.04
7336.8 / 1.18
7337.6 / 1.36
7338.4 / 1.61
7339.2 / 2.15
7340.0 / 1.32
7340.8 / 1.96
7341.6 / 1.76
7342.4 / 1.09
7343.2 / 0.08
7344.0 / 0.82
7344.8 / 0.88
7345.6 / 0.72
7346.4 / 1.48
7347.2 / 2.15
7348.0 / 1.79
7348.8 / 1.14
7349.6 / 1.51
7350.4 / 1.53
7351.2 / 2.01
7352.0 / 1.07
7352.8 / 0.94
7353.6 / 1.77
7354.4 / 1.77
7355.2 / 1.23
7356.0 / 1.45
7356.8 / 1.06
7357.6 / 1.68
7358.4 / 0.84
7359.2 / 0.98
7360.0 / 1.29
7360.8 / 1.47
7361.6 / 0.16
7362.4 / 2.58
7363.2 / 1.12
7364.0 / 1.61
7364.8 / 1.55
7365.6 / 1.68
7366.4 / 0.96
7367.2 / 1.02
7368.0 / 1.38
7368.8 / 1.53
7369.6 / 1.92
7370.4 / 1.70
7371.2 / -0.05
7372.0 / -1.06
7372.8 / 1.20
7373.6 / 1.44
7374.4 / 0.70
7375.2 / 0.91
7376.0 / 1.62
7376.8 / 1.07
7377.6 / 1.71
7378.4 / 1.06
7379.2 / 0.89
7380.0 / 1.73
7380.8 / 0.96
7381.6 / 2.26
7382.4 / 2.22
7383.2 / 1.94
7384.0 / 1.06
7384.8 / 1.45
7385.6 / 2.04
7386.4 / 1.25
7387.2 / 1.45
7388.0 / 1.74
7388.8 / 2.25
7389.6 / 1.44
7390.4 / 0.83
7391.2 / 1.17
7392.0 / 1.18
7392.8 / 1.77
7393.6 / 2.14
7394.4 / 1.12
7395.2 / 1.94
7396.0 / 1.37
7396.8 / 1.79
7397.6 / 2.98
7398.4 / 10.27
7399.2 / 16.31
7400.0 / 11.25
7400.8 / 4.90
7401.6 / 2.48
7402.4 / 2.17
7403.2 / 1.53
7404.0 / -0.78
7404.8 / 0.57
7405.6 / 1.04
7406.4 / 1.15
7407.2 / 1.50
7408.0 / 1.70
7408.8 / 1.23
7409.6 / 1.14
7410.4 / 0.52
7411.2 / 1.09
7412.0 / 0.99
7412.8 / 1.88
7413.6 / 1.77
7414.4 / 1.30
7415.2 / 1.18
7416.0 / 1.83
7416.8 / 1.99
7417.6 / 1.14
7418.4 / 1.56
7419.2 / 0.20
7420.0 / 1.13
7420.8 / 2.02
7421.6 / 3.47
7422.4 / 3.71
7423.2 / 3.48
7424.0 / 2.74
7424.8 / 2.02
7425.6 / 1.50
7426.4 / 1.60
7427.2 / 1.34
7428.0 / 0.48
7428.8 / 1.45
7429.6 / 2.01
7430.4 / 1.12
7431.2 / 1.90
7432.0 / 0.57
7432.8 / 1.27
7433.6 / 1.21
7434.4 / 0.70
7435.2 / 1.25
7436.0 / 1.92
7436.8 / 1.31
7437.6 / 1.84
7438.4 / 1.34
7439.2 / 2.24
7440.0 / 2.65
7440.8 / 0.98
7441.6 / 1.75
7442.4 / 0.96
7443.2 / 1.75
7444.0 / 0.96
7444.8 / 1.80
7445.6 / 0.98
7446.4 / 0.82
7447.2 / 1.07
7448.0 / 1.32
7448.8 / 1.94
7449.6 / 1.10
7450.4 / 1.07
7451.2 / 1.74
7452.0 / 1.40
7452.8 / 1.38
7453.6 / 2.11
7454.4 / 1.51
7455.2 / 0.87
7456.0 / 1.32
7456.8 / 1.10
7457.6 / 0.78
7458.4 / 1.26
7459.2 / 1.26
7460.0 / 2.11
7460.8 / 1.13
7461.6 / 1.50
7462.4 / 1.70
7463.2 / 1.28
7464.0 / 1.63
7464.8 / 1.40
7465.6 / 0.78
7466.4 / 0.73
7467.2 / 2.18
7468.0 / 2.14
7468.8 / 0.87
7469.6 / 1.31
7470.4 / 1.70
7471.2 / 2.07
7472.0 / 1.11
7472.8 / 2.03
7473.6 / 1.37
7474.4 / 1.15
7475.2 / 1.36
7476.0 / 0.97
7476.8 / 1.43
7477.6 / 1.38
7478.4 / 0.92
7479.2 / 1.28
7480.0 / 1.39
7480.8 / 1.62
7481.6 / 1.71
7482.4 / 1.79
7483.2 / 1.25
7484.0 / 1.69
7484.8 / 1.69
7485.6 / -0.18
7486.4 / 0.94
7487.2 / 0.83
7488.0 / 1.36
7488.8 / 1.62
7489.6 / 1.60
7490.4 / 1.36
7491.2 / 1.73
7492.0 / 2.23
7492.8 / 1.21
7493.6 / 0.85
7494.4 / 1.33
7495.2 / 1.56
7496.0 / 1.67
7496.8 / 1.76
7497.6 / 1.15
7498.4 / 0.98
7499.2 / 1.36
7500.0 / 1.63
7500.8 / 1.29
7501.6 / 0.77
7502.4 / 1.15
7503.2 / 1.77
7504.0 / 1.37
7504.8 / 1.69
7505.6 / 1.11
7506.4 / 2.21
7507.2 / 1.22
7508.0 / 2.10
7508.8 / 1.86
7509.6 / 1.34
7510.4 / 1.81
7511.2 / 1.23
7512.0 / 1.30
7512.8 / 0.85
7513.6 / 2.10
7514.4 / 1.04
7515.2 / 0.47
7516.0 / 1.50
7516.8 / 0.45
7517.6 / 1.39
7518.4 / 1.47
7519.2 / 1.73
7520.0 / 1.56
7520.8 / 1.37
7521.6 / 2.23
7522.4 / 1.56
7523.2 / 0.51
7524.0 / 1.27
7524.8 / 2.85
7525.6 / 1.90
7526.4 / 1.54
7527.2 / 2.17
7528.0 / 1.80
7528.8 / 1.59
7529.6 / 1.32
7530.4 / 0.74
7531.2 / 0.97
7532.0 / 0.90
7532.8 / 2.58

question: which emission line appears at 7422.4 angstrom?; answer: [N II]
